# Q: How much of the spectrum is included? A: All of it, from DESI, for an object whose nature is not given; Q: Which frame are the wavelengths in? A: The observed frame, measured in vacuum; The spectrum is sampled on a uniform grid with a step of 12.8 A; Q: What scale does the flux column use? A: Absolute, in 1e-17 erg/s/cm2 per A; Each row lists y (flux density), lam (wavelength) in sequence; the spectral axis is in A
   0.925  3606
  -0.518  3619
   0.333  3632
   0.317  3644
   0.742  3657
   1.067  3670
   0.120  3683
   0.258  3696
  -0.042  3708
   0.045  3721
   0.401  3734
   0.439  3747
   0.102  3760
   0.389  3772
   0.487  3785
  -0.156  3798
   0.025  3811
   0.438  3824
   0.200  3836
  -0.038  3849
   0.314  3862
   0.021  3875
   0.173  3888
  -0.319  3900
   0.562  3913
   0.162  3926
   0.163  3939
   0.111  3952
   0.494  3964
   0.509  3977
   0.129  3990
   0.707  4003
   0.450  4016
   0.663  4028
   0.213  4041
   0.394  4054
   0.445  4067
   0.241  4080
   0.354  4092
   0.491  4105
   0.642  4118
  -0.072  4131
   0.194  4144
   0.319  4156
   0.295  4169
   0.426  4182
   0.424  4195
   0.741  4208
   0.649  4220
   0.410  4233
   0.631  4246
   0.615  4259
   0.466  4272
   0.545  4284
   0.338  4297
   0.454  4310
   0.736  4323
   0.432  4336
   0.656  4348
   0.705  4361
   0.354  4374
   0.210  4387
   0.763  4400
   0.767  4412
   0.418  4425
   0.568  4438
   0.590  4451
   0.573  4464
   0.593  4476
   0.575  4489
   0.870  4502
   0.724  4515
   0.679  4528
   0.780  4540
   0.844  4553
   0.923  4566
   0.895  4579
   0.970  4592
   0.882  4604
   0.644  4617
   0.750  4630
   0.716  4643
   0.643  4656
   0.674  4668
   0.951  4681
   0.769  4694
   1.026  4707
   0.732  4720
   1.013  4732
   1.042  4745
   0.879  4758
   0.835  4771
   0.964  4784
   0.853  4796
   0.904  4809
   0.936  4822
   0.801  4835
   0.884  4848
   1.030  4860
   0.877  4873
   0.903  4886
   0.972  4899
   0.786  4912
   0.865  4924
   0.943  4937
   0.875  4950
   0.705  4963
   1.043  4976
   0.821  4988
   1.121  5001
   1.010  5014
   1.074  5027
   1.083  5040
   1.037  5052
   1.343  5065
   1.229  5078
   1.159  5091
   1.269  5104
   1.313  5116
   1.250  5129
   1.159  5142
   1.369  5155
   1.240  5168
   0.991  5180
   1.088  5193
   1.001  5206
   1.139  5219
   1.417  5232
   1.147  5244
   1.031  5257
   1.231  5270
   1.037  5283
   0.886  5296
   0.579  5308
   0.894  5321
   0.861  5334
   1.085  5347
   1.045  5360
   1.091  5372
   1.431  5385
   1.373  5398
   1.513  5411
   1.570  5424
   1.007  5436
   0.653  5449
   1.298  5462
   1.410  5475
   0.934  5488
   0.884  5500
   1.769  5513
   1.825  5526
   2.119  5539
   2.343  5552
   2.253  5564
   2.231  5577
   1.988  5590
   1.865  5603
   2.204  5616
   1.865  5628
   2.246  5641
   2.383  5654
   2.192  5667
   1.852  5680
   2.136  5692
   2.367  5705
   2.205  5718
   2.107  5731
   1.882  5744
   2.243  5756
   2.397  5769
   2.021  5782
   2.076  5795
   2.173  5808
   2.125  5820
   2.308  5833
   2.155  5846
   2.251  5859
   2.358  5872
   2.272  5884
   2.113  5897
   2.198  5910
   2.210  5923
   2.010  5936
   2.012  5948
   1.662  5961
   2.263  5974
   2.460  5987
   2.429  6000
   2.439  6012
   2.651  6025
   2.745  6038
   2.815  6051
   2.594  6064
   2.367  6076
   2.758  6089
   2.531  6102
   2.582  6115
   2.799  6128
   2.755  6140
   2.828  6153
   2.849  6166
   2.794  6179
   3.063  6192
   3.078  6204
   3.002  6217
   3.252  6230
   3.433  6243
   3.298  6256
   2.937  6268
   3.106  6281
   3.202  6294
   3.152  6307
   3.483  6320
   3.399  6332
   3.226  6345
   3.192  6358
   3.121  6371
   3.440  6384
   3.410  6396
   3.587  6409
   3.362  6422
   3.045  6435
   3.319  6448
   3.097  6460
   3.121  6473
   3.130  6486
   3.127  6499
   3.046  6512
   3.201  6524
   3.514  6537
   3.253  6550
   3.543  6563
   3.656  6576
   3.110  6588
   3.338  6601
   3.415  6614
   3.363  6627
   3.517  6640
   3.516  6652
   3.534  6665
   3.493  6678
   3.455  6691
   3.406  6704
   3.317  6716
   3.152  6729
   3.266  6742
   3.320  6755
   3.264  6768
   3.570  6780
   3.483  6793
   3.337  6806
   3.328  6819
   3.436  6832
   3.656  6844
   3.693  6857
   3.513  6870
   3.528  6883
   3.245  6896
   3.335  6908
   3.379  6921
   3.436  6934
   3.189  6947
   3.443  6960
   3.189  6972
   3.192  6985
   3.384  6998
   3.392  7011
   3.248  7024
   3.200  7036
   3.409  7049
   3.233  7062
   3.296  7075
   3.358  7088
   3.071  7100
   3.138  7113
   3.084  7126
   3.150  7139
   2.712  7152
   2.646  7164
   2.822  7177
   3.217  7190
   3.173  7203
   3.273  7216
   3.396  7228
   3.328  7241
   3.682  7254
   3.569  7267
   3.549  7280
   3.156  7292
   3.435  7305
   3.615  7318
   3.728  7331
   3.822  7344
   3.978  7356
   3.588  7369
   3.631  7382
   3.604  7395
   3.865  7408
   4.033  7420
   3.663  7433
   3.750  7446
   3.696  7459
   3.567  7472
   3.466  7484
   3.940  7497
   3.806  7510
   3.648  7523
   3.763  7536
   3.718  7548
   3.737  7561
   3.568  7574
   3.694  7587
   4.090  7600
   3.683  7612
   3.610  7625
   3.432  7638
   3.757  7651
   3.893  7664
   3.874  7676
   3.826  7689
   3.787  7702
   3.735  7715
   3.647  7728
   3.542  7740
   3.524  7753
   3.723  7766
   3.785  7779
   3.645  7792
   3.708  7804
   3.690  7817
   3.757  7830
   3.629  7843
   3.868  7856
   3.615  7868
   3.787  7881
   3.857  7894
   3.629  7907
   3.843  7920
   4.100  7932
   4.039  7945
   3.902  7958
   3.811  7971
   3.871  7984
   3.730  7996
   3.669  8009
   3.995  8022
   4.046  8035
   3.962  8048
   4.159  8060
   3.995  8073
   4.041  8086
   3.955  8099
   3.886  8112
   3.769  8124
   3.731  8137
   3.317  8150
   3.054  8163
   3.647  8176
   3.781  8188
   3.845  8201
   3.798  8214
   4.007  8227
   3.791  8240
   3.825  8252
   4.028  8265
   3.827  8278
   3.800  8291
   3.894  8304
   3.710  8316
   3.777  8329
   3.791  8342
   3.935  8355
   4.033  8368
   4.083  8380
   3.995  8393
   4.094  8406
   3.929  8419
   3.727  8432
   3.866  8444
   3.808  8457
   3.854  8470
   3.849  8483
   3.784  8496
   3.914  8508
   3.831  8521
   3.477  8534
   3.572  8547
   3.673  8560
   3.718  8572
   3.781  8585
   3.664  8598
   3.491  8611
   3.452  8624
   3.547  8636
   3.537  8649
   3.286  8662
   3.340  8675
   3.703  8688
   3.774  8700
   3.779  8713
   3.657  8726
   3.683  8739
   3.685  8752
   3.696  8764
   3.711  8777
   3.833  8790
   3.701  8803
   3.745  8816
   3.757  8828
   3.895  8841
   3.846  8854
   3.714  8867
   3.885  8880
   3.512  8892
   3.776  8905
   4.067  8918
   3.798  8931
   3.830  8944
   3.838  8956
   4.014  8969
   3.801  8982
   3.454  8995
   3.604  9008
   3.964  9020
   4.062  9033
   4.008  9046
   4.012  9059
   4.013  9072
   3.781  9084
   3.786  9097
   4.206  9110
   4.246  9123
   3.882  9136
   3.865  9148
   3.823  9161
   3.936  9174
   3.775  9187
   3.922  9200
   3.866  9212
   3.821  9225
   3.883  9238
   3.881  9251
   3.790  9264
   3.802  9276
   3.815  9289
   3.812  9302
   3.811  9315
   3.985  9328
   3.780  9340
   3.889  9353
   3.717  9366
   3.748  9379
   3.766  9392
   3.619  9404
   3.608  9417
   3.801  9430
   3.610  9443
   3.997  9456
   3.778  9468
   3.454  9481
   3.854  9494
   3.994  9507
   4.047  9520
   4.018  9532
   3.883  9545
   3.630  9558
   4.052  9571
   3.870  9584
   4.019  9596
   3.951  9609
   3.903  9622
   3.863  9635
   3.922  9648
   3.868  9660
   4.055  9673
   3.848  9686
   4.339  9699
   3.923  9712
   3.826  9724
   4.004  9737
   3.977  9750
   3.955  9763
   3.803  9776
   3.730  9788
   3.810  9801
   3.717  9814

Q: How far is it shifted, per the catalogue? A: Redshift 0.38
